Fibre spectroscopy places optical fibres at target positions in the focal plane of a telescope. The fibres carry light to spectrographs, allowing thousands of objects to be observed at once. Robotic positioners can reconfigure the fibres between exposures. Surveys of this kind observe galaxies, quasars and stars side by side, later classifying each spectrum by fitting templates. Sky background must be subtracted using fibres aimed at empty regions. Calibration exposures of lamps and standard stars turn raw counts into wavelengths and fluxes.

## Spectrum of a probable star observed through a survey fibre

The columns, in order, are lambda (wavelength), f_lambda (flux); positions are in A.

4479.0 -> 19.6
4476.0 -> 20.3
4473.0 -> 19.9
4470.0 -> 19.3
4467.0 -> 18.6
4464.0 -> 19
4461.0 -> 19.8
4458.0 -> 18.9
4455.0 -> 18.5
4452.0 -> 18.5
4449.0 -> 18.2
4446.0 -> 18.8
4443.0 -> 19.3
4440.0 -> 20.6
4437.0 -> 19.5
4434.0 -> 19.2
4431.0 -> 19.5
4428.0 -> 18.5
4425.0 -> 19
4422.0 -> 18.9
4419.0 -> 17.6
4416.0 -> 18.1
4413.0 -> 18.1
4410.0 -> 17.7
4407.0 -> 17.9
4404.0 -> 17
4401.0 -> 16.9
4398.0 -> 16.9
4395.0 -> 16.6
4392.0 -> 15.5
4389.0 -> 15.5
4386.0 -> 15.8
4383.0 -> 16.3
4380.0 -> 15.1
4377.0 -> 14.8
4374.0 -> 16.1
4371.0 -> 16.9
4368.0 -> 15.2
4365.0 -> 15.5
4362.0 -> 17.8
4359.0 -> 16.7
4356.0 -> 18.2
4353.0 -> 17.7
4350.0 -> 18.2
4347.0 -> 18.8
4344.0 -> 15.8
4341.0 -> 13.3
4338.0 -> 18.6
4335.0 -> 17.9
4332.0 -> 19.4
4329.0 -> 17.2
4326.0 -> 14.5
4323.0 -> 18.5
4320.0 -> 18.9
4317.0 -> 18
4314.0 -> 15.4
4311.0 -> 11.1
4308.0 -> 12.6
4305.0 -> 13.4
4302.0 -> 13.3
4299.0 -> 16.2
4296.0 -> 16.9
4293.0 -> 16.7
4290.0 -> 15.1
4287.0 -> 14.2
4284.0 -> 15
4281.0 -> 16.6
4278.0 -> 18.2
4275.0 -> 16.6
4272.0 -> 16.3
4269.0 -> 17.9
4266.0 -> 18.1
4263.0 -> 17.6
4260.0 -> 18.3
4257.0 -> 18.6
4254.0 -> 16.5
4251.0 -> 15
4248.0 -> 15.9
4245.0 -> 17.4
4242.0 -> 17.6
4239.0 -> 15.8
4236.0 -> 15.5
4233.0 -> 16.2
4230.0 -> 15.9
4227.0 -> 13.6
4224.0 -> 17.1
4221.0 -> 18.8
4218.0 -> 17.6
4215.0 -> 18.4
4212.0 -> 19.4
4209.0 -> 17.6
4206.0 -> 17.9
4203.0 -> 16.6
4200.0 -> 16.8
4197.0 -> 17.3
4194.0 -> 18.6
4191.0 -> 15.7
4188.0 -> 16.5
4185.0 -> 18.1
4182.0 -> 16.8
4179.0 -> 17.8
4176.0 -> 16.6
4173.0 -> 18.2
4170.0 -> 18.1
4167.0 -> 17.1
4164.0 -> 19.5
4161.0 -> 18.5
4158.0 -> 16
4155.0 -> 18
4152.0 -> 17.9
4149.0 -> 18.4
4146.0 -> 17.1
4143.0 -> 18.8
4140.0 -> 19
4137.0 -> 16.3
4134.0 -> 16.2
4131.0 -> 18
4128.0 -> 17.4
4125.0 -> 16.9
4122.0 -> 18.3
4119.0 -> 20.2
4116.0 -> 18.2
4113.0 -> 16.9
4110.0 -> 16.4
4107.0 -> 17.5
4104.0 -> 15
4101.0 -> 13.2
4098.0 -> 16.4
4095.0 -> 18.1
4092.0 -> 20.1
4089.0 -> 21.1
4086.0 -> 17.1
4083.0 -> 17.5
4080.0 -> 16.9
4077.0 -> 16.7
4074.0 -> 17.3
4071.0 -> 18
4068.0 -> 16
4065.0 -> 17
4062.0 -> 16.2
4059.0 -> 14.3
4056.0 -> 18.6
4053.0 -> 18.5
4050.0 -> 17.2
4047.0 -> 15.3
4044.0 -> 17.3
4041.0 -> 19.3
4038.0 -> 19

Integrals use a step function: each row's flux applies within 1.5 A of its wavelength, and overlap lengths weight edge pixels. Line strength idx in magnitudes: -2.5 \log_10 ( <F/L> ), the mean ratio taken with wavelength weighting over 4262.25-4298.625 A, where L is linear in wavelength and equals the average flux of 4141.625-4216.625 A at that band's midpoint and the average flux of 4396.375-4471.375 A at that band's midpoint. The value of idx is 0.09 mag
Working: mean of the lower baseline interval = 17.7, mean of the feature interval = 16.6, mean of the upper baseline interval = 18.6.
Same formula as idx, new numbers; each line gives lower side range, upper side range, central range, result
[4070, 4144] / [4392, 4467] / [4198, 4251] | 0.06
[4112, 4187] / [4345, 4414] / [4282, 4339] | 0.07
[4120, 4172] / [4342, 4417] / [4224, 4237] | 0.12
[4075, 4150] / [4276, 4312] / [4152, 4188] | -0.06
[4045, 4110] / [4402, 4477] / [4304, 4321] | 0.22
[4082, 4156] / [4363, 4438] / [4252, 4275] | -0.01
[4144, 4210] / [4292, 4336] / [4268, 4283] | -0.04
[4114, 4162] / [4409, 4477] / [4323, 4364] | 0.08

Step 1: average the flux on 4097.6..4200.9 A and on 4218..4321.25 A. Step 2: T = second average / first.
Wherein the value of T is 0.9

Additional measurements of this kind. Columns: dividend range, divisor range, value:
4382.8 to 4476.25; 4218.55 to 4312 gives 1.13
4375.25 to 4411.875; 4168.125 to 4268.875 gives 0.95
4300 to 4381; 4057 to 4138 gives 0.95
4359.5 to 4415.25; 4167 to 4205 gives 0.95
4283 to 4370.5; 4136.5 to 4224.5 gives 0.92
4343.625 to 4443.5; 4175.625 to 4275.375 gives 1.02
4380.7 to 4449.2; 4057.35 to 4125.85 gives 1.04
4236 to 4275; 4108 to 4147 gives 0.96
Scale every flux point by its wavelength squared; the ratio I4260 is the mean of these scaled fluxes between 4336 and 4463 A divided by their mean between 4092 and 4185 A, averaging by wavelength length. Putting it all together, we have 1.13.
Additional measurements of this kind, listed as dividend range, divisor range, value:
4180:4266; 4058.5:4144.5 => 1.04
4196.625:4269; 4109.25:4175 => 1.00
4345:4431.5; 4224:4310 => 1.12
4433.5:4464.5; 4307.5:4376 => 1.20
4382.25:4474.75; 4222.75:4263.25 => 1.21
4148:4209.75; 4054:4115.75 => 1.07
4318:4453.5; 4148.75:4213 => 1.09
